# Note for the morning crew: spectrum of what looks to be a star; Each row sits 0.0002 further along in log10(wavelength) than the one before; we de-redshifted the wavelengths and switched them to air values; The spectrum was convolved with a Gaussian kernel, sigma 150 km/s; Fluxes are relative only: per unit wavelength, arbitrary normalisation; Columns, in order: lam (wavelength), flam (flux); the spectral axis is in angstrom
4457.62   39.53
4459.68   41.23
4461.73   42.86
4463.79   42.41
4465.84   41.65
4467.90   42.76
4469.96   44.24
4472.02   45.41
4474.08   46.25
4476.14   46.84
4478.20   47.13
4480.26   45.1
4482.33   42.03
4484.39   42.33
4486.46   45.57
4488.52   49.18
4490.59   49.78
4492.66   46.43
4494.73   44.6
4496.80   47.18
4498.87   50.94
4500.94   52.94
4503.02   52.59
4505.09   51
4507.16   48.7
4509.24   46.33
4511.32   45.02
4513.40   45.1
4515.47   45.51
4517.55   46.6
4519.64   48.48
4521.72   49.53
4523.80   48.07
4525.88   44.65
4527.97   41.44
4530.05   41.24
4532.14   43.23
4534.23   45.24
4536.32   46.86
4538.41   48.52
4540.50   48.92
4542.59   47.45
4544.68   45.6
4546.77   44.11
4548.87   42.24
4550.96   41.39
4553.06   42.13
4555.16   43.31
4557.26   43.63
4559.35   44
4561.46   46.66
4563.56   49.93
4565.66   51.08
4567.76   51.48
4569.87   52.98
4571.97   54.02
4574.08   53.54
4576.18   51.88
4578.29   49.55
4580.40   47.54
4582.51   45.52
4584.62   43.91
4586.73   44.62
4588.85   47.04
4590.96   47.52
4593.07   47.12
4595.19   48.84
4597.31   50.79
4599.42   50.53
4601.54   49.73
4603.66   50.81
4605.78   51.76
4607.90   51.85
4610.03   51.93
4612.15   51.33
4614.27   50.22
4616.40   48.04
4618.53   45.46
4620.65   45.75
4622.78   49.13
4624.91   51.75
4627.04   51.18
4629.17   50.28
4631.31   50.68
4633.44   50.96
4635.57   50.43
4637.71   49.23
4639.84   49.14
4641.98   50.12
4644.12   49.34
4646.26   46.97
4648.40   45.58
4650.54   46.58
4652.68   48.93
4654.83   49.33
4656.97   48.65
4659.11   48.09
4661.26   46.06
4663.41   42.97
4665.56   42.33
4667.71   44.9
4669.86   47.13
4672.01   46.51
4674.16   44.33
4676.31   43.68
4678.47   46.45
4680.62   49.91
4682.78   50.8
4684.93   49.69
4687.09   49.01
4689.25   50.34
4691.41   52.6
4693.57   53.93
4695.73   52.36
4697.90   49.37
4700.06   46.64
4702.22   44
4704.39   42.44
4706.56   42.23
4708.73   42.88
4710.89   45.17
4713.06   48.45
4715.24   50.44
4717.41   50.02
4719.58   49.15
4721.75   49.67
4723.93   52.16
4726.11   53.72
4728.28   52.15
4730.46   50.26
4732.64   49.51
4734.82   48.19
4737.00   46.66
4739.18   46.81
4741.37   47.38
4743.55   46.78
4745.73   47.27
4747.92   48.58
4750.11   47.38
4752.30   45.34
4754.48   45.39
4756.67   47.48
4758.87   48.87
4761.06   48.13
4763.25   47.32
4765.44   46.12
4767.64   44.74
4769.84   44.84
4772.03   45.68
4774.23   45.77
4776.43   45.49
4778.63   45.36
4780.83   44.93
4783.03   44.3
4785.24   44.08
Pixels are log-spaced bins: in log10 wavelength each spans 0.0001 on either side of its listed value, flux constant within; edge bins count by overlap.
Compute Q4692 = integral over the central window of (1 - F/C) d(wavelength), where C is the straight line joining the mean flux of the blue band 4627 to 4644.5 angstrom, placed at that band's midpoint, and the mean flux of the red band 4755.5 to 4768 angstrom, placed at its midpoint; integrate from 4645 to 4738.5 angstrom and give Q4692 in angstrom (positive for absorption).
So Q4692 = 1.7 angstrom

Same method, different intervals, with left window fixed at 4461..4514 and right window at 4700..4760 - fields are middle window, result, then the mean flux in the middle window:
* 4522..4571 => 0.8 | 45.9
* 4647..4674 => 0.5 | 46.4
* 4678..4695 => -1.1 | 50.5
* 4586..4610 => -1.2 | 49.3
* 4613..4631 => -0.8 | 49.1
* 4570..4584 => -1.0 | 50.3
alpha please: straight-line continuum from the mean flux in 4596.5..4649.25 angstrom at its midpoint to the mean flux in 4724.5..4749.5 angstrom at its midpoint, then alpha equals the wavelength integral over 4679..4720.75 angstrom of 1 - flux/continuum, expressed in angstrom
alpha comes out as 0.67 angstrom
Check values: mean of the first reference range 49.7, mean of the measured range 48.4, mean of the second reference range 48.9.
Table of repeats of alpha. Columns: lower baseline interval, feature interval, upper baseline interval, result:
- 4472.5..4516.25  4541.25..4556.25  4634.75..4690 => 1.1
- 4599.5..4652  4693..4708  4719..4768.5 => 0.5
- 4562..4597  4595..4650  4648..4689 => -1.8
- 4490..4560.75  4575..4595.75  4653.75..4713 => -0.4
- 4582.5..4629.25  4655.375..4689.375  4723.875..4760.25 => 1.3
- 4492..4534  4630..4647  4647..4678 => -1.3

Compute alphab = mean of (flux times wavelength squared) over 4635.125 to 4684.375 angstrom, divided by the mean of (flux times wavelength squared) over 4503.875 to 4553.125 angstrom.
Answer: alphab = 1.1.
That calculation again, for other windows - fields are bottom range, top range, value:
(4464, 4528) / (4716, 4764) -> 1.16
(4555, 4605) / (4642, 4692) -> 1.01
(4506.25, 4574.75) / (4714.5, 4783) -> 1.12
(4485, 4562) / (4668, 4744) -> 1.13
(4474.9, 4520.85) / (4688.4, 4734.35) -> 1.14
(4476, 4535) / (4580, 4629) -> 1.09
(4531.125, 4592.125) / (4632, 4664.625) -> 1.06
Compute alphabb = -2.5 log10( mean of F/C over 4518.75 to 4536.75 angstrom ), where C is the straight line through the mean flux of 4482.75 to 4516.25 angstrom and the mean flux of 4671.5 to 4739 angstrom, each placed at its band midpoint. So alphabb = 0.06 mag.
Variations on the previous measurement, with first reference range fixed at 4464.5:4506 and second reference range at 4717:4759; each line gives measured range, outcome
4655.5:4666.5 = 0.05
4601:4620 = -0.05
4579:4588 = 0.04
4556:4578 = -0.06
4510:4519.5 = 0.02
